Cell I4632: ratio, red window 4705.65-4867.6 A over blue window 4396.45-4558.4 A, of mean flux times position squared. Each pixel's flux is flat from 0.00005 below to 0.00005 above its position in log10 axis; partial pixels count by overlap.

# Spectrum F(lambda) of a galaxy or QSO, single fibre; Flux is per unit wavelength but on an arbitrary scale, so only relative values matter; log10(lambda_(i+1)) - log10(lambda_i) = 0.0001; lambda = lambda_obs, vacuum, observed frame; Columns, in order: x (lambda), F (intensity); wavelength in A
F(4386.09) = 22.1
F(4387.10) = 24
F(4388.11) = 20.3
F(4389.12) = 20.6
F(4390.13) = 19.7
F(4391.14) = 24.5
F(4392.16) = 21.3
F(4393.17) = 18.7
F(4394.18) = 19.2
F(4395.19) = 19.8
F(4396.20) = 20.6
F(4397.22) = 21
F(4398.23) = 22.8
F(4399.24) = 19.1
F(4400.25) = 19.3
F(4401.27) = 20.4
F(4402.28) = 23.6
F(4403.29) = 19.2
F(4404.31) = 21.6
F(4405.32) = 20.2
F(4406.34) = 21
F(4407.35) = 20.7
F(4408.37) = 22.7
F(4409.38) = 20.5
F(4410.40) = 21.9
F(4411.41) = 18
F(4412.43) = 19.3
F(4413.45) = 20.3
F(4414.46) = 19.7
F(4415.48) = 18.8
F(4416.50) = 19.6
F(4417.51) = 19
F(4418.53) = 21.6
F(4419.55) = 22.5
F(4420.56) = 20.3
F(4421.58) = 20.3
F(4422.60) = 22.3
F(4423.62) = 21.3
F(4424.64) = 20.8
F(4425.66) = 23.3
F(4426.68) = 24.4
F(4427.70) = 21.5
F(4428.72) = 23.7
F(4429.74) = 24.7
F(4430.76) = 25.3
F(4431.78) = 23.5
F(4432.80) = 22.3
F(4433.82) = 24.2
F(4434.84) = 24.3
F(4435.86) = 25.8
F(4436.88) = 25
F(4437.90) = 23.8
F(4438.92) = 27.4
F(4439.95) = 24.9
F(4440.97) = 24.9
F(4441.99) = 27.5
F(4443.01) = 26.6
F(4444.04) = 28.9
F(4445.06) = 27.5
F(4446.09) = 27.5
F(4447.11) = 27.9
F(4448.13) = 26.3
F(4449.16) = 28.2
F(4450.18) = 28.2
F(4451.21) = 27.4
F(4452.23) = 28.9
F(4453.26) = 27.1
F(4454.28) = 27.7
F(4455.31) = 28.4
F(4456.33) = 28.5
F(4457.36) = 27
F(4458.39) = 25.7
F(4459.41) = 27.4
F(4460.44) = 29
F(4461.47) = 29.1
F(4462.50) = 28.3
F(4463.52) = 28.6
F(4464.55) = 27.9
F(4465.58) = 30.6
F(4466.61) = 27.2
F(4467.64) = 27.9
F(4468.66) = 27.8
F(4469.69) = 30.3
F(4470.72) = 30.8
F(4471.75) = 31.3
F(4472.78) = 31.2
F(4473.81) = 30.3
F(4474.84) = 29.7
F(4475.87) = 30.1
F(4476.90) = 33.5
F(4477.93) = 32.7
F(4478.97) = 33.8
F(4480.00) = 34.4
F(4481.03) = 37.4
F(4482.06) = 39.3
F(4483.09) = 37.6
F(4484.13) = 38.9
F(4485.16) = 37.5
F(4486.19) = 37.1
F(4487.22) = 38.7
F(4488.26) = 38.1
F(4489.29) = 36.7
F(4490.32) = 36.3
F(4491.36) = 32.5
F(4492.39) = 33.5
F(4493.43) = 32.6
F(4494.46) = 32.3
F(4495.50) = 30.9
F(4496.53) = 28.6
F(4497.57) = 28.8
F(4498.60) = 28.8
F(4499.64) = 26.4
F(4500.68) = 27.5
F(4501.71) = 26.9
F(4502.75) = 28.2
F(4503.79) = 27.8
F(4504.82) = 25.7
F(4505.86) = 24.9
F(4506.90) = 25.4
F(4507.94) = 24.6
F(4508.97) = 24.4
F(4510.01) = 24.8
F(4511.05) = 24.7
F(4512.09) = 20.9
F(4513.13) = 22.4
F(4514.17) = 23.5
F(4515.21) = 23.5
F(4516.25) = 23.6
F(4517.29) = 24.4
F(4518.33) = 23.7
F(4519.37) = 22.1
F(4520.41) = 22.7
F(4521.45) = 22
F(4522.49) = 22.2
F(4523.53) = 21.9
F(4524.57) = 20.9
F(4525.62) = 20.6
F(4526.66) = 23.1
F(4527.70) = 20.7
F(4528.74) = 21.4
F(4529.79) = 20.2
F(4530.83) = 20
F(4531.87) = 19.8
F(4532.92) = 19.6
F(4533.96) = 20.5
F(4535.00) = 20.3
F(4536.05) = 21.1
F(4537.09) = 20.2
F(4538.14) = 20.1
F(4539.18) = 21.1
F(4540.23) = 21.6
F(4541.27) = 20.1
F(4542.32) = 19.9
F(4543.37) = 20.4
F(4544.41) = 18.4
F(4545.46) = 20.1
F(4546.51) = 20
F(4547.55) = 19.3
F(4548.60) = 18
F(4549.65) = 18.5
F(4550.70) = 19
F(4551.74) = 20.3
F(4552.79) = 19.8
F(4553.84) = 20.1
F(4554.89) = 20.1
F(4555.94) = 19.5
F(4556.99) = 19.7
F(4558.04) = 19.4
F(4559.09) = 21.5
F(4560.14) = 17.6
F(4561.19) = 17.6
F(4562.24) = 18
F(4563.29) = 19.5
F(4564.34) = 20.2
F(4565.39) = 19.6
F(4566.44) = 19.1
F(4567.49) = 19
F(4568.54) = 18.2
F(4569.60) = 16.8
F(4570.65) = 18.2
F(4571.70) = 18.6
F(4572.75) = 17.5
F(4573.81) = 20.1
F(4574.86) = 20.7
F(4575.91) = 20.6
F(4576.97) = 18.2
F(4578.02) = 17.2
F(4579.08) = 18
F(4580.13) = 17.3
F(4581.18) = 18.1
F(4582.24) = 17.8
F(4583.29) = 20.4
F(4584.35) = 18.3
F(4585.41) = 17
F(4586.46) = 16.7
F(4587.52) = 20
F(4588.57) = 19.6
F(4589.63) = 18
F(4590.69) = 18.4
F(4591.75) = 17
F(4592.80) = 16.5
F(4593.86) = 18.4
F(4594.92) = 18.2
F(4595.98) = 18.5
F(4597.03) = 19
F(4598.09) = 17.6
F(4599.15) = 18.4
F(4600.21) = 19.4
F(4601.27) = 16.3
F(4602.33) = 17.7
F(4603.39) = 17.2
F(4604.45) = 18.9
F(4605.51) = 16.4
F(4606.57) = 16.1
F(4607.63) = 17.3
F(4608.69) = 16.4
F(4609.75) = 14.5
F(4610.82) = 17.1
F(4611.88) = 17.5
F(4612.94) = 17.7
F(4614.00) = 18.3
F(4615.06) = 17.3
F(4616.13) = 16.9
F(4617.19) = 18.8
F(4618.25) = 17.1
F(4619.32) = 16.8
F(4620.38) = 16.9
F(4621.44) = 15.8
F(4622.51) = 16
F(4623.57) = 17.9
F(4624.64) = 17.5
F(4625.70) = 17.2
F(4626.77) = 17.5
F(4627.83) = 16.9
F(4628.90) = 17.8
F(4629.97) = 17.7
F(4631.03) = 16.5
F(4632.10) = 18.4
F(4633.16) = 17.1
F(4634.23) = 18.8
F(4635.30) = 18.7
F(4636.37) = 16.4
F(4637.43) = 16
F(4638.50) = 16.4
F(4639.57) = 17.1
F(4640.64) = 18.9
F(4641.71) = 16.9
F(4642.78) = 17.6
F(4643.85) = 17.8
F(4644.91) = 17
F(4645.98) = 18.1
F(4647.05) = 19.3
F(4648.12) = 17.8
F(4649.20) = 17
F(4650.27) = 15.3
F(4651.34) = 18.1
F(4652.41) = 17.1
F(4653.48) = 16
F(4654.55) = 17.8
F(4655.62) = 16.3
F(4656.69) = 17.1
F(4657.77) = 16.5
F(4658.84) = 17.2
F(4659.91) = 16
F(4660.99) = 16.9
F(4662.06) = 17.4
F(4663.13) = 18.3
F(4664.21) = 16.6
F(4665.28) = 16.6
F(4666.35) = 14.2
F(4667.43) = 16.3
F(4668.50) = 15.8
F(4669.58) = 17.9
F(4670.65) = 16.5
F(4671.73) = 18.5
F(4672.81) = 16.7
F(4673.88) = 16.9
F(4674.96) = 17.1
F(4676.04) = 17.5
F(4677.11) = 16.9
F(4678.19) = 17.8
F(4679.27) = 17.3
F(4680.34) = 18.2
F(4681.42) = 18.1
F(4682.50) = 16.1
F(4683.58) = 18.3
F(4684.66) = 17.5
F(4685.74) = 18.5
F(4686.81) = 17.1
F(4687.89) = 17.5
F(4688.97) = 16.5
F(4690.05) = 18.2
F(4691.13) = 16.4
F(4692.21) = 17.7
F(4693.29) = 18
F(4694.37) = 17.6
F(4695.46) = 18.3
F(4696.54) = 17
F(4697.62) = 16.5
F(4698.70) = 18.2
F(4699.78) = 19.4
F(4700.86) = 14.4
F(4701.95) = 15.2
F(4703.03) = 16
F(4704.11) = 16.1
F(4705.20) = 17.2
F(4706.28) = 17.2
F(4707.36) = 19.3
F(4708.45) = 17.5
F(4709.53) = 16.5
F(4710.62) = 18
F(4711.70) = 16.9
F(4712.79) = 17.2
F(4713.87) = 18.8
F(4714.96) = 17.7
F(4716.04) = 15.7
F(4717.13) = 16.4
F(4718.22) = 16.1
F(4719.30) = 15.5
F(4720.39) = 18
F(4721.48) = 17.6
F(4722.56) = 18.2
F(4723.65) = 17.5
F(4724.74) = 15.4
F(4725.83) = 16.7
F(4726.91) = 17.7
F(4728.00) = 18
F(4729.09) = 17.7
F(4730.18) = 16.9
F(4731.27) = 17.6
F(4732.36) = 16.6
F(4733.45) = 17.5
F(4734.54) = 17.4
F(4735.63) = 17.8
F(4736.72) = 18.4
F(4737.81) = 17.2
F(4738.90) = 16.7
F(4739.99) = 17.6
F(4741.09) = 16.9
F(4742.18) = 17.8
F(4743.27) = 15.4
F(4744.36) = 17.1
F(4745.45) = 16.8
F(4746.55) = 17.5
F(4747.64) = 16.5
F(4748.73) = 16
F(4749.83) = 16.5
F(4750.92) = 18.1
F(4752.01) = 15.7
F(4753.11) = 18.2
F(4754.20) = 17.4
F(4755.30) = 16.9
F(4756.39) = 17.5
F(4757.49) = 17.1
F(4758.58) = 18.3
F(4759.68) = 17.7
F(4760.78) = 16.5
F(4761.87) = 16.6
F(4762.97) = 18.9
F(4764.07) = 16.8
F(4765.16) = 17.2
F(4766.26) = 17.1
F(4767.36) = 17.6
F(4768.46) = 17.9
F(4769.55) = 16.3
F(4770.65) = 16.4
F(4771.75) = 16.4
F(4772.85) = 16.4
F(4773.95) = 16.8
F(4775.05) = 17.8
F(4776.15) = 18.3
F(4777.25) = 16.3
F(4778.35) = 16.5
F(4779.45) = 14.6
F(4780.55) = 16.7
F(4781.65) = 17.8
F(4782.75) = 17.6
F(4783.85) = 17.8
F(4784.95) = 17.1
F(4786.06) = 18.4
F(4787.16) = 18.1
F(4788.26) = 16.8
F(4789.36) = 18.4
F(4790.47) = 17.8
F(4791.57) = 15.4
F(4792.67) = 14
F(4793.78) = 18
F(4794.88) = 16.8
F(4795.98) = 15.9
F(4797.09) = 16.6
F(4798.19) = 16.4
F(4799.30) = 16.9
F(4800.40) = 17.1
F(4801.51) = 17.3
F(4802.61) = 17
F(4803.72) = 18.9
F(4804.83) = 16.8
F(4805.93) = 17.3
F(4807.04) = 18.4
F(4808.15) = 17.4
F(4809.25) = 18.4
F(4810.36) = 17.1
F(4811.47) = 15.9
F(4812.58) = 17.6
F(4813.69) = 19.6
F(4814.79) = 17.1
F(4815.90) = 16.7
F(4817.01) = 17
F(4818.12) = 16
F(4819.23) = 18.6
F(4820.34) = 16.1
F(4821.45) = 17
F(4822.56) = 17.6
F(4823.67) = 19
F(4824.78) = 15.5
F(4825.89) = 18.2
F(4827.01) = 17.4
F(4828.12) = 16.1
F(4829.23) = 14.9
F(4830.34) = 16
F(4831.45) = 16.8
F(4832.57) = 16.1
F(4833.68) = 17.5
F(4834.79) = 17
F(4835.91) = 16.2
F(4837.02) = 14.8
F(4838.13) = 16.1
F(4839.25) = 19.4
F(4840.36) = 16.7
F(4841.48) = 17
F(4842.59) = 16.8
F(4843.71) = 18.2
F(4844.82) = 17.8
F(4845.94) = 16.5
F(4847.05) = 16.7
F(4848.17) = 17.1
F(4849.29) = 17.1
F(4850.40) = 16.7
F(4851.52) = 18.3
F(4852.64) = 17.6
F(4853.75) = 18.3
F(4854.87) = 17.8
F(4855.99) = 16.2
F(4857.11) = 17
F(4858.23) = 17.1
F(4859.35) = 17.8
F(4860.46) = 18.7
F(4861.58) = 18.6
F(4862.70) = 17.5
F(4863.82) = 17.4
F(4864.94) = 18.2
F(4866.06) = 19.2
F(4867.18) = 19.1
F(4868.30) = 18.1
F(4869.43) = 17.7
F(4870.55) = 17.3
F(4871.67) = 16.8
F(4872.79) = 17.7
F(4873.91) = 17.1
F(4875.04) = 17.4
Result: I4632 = 0.78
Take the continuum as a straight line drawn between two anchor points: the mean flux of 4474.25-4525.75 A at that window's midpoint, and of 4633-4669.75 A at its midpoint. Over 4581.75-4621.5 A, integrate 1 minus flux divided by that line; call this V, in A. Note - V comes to 6.3 A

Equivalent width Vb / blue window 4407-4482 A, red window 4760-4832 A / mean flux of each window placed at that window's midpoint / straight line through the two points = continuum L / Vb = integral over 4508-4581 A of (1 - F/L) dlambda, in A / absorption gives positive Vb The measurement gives 9.9 A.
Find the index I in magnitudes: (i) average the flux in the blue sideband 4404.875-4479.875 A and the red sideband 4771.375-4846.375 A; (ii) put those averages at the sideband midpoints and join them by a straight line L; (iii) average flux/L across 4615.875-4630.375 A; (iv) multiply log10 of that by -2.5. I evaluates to 0.24 mag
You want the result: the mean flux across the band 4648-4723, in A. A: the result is 17.1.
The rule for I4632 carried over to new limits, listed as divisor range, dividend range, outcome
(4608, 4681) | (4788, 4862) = 1.08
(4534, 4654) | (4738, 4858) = 1.02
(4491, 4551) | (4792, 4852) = 0.83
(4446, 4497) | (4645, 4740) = 0.61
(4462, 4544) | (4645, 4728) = 0.69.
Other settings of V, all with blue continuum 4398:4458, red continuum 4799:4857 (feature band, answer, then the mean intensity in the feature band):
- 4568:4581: 1.70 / 18.4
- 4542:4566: 2.38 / 19.4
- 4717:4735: 1.59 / 17.1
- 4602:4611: 1.69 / 16.8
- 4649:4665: 2.41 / 16.9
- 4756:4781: 1.48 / 17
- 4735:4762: 1.88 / 17.1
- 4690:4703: 1.42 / 17.2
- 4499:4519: -2.37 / 24.9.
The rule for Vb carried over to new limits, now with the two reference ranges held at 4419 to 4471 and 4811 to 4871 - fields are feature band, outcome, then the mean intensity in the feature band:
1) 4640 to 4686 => 8.7 A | 17.2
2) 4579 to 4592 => 2.7 A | 18.2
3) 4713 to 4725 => 1.8 A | 17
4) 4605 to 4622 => 4.1 A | 16.9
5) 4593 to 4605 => 2.4 A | 18.1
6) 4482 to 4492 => -4.8 A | 37.1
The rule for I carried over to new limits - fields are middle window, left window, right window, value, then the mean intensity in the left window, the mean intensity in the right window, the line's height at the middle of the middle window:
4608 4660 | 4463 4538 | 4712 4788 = 0.27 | 27.7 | 17.1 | 22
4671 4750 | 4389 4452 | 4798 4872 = 0.10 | 22.7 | 17.3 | 18.9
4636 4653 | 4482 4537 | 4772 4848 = 0.28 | 26.6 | 17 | 22.3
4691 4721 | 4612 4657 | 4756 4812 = 0.01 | 17.3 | 17.1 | 17.2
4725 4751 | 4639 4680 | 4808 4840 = -0.01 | 17.1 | 17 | 17.1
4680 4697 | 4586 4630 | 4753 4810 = -0.01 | 17.5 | 17.2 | 17.3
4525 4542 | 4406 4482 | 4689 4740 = 0.12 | 26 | 17.2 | 23.1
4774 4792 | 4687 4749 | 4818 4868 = 0.00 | 17.2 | 17.3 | 17.2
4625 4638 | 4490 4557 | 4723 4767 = 0.17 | 23.2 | 17.2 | 20.3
